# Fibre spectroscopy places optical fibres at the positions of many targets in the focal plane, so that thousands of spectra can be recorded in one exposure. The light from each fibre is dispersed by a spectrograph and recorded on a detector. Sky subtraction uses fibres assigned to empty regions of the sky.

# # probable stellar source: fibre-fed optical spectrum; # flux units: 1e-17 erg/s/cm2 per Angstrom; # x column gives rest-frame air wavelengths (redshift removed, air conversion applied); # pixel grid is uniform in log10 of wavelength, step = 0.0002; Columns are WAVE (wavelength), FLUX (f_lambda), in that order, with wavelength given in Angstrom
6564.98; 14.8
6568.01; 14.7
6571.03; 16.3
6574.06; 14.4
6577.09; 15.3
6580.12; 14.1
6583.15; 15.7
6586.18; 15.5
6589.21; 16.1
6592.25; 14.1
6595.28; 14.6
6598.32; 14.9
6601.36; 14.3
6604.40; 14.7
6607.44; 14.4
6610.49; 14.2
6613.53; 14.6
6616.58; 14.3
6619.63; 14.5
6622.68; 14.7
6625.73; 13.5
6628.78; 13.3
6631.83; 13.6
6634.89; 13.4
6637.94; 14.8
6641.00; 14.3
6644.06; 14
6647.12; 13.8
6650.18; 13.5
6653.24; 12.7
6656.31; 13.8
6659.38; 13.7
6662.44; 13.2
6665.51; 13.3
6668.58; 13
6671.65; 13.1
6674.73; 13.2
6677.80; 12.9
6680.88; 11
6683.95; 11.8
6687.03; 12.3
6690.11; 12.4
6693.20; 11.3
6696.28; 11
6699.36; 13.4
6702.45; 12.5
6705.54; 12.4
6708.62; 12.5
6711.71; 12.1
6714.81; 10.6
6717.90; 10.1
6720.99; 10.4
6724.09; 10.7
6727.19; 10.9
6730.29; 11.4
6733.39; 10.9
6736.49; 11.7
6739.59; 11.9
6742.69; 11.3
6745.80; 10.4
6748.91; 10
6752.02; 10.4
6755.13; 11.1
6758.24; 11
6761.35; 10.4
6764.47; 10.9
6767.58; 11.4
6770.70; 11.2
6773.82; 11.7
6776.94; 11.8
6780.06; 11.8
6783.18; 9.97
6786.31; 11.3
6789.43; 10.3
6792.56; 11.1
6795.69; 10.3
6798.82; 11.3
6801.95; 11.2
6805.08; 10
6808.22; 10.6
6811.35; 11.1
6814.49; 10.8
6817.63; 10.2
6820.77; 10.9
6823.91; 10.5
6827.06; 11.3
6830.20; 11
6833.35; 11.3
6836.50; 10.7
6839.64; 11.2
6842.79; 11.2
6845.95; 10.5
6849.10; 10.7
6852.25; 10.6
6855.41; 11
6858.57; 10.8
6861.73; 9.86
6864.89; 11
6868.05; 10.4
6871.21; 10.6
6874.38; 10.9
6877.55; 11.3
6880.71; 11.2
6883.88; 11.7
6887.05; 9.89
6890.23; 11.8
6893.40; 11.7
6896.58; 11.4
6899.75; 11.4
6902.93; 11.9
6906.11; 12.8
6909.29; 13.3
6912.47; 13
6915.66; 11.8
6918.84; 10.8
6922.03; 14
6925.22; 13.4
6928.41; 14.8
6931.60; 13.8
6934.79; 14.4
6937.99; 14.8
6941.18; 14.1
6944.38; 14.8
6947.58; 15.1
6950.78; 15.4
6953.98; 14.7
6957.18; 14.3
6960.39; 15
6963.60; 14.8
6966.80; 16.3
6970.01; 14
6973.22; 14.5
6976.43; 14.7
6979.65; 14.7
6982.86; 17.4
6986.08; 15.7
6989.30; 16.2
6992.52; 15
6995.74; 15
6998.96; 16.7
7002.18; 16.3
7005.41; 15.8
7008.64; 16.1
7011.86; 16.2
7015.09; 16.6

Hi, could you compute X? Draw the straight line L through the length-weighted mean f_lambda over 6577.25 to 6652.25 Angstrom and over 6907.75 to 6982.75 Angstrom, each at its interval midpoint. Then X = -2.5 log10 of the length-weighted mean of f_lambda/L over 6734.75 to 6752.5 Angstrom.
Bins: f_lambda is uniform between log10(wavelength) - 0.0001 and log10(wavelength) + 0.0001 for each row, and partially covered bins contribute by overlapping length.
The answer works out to 0.29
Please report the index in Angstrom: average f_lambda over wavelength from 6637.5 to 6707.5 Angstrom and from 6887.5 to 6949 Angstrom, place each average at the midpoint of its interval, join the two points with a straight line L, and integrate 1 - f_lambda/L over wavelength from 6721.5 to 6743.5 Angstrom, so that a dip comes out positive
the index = 2.9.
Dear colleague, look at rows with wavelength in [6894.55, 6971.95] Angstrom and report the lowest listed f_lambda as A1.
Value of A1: 10.8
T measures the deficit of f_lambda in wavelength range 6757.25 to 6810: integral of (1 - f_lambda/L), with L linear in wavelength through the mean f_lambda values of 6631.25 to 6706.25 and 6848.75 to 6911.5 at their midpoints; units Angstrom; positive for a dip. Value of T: 4.7 Angstrom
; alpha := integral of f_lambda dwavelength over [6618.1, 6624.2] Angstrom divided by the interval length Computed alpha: 14.6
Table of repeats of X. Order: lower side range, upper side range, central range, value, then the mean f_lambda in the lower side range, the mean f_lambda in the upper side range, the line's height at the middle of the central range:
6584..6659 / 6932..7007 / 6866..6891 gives 0.34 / 14.2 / 15.2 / 14.9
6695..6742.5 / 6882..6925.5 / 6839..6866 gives 0.11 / 11.5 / 12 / 11.9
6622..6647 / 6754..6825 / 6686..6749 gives 0.08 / 13.9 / 10.9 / 12.3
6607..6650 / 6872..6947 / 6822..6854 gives 0.19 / 14.1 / 12.6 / 13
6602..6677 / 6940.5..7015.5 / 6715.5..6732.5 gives 0.31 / 13.8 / 15.4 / 14.2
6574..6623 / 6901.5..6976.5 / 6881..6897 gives 0.24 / 14.7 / 14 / 14.1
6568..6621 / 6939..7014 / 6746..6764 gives 0.38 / 14.8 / 15.3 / 15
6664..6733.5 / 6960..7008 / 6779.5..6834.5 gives 0.22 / 11.9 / 15.5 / 13.3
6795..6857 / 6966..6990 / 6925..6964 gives -0.02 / 10.8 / 15.4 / 14.4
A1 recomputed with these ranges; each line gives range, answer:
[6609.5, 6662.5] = 12.7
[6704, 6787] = 9.97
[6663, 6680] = 12.9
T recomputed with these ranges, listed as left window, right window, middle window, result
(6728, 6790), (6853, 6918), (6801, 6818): 0.8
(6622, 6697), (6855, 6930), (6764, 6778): 1.1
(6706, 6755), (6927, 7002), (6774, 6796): 1.8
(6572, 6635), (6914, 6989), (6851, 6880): 7.6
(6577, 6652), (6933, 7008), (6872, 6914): 9.3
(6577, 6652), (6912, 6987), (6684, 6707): 3.6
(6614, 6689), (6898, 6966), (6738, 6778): 7.4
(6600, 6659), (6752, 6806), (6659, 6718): 2.3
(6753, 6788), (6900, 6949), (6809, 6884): 8.7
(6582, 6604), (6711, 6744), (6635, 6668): -1.0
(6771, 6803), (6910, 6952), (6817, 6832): 1.2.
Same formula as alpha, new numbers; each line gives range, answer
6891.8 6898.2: 11.6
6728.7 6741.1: 11.5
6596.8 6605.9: 14.6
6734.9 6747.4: 11.3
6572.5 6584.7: 14.9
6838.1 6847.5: 11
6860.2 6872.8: 10.5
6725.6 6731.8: 11.1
